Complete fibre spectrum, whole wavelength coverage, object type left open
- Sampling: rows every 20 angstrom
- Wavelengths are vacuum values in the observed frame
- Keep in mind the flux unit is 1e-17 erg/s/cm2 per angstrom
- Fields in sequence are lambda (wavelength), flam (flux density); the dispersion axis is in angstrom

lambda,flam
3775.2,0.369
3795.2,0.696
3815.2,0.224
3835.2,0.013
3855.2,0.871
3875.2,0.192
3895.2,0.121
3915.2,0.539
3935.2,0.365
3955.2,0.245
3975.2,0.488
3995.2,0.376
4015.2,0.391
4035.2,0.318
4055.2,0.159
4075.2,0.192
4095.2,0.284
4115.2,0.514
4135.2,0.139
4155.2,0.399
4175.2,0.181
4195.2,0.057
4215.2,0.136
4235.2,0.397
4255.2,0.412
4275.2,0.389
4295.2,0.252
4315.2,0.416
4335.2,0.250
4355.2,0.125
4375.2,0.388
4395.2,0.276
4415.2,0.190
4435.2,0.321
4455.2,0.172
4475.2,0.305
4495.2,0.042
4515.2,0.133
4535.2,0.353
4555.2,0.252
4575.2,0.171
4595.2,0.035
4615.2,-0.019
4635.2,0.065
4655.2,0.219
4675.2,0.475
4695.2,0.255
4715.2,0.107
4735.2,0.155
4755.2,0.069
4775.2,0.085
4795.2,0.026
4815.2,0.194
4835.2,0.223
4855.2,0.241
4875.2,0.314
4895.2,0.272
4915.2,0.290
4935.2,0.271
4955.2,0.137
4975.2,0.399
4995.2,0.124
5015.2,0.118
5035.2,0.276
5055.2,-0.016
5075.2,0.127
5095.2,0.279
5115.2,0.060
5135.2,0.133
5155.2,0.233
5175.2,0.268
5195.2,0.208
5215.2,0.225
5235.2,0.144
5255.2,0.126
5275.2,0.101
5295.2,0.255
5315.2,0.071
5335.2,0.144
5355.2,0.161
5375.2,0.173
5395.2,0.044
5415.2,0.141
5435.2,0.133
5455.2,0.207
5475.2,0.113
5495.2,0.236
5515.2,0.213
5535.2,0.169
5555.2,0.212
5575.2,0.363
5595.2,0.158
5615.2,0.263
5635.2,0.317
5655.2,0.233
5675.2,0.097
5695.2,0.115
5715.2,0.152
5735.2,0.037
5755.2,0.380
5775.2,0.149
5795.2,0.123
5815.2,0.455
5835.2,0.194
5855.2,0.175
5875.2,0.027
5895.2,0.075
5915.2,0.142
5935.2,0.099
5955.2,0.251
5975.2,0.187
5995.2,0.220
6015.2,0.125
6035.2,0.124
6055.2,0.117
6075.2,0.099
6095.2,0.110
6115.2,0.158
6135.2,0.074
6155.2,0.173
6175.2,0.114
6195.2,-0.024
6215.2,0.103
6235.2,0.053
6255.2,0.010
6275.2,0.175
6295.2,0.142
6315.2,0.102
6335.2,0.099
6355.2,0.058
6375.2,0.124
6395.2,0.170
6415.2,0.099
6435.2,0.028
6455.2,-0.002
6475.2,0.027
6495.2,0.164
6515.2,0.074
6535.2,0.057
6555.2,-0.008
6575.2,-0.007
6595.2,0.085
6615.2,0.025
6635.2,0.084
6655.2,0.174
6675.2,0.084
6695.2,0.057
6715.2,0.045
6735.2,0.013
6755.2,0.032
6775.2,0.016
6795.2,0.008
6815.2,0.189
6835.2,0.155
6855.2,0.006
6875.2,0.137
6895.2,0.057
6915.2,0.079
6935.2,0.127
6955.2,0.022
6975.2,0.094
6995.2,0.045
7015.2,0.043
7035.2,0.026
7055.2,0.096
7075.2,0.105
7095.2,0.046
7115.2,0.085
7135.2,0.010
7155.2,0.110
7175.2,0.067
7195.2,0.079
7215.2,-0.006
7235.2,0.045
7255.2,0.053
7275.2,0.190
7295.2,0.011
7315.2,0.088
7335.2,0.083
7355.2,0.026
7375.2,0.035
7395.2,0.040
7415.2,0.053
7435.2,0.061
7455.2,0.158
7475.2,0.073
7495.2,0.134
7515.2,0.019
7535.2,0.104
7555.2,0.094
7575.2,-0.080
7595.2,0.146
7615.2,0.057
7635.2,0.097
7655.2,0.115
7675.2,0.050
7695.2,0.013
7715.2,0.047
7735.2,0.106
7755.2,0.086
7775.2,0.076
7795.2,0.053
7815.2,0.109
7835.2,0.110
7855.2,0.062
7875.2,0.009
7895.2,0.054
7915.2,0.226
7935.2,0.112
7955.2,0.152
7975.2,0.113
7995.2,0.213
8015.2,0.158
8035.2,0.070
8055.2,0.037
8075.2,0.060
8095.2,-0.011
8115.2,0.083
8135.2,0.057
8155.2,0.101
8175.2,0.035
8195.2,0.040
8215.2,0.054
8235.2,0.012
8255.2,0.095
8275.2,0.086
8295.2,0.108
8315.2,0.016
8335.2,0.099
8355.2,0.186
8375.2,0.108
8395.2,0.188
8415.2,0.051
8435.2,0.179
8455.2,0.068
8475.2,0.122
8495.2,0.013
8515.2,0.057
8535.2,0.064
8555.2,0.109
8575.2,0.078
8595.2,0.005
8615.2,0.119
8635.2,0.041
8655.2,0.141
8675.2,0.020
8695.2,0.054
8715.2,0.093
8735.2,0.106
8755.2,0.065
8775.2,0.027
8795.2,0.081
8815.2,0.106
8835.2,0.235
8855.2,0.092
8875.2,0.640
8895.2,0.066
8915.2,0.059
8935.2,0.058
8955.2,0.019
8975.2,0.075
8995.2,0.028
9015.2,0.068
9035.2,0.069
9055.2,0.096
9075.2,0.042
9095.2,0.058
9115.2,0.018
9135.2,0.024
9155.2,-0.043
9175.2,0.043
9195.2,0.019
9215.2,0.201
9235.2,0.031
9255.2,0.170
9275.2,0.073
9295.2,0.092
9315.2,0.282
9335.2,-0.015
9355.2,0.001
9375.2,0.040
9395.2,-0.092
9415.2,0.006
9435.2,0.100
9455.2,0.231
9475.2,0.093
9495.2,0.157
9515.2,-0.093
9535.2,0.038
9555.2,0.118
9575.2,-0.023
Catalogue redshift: 1.380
